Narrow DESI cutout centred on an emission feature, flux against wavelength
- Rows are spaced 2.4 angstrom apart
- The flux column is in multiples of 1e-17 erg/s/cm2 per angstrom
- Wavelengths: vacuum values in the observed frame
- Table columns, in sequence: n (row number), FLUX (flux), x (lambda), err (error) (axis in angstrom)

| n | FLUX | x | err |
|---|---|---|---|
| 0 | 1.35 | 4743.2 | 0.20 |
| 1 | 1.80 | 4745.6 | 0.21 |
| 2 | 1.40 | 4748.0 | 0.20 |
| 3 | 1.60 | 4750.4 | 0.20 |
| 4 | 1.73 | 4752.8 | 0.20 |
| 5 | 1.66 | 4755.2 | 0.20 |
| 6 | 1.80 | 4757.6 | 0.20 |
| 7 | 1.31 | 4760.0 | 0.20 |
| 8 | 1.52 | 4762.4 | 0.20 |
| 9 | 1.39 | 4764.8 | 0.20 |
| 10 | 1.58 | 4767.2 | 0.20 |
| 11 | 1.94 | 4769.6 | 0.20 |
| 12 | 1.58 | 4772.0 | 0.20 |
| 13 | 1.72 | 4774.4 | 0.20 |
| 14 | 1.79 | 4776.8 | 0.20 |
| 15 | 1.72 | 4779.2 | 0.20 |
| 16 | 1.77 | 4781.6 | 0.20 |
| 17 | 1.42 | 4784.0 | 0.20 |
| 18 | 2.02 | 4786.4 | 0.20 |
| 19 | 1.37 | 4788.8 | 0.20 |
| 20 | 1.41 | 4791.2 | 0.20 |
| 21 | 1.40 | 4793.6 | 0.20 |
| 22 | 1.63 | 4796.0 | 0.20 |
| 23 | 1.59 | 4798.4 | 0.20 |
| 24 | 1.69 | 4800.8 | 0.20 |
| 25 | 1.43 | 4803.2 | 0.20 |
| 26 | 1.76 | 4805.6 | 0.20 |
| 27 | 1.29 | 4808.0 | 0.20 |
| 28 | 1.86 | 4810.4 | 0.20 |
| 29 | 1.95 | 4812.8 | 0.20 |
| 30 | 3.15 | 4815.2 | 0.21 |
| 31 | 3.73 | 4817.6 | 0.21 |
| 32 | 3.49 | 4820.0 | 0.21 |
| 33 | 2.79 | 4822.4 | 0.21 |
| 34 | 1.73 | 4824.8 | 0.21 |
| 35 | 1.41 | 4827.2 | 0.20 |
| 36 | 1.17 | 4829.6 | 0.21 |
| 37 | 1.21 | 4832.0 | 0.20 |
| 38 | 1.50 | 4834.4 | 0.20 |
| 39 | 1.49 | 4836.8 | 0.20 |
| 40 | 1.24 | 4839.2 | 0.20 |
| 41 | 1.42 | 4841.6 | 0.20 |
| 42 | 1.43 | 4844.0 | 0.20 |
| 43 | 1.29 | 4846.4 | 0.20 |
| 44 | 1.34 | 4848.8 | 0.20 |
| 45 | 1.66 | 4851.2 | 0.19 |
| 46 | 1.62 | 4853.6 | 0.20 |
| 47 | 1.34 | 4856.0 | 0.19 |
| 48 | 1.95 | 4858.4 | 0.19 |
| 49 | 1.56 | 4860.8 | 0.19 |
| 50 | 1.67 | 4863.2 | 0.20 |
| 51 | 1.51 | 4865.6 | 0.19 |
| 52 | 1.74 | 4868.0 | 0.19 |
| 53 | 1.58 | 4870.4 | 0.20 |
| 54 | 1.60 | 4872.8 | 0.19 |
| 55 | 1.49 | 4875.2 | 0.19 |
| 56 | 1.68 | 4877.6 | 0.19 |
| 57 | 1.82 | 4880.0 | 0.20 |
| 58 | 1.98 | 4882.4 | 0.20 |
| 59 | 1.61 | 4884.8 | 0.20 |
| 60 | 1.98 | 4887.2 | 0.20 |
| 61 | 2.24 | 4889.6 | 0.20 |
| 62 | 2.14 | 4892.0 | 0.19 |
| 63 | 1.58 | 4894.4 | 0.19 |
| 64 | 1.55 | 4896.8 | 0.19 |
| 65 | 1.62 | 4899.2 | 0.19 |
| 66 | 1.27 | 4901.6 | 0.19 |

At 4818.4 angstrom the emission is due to [O II] 3727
